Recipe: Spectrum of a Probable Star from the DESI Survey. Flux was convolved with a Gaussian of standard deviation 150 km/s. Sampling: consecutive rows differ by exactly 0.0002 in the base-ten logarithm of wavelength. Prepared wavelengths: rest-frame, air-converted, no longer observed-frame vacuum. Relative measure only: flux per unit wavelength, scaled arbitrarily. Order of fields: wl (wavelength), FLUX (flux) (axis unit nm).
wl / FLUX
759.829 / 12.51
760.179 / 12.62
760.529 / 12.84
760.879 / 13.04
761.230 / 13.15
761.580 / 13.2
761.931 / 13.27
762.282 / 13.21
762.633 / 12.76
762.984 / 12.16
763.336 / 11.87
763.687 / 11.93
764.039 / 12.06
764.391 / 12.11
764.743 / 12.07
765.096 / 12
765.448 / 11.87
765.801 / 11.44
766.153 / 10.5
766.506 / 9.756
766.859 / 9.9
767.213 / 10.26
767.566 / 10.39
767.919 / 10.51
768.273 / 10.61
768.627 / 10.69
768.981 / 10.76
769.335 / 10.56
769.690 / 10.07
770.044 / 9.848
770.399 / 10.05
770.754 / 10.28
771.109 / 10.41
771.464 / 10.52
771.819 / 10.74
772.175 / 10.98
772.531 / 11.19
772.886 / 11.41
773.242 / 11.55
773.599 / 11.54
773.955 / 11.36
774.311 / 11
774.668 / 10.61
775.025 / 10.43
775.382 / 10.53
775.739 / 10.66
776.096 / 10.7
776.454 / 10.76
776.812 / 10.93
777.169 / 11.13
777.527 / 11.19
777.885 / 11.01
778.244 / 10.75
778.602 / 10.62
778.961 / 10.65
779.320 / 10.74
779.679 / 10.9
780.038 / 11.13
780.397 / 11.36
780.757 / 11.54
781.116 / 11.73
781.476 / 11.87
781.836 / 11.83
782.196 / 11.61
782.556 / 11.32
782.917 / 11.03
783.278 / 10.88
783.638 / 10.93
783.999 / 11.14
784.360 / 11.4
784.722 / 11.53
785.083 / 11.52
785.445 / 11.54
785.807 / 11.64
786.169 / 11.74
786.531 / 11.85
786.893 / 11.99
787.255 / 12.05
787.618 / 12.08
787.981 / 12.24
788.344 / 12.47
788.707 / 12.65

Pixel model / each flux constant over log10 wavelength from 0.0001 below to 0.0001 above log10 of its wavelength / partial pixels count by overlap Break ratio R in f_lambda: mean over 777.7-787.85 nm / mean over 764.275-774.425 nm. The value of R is 1.05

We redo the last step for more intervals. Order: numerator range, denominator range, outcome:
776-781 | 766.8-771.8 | 1.06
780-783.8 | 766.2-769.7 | 1.10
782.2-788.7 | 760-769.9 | 1.00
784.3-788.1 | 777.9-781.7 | 1.06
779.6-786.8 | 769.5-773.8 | 1.07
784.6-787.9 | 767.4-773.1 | 1.12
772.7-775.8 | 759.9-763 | 0.85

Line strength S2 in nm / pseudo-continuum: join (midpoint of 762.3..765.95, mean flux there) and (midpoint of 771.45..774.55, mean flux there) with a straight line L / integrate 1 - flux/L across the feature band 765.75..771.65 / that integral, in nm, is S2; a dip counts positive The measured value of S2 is 0.632 nm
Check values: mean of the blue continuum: 12.1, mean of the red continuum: 11.2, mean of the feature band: 10.4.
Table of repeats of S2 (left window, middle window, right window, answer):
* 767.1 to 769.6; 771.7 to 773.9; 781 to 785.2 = -0.09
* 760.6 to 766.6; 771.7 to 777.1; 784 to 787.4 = 0.44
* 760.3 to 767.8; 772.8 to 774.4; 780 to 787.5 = 0.04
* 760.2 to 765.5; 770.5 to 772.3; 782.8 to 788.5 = 0.24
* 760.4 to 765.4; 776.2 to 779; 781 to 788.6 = 0.25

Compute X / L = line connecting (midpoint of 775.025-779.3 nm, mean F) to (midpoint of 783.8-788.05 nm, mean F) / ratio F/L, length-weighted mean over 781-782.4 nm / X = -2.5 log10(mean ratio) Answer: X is -0.05 mag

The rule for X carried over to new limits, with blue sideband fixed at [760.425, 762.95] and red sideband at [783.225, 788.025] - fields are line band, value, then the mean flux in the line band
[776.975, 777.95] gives 0.09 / 11.1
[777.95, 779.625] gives 0.12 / 10.7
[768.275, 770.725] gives 0.21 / 10.3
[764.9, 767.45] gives 0.18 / 10.8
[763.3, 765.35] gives 0.07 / 12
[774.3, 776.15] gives 0.15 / 10.6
